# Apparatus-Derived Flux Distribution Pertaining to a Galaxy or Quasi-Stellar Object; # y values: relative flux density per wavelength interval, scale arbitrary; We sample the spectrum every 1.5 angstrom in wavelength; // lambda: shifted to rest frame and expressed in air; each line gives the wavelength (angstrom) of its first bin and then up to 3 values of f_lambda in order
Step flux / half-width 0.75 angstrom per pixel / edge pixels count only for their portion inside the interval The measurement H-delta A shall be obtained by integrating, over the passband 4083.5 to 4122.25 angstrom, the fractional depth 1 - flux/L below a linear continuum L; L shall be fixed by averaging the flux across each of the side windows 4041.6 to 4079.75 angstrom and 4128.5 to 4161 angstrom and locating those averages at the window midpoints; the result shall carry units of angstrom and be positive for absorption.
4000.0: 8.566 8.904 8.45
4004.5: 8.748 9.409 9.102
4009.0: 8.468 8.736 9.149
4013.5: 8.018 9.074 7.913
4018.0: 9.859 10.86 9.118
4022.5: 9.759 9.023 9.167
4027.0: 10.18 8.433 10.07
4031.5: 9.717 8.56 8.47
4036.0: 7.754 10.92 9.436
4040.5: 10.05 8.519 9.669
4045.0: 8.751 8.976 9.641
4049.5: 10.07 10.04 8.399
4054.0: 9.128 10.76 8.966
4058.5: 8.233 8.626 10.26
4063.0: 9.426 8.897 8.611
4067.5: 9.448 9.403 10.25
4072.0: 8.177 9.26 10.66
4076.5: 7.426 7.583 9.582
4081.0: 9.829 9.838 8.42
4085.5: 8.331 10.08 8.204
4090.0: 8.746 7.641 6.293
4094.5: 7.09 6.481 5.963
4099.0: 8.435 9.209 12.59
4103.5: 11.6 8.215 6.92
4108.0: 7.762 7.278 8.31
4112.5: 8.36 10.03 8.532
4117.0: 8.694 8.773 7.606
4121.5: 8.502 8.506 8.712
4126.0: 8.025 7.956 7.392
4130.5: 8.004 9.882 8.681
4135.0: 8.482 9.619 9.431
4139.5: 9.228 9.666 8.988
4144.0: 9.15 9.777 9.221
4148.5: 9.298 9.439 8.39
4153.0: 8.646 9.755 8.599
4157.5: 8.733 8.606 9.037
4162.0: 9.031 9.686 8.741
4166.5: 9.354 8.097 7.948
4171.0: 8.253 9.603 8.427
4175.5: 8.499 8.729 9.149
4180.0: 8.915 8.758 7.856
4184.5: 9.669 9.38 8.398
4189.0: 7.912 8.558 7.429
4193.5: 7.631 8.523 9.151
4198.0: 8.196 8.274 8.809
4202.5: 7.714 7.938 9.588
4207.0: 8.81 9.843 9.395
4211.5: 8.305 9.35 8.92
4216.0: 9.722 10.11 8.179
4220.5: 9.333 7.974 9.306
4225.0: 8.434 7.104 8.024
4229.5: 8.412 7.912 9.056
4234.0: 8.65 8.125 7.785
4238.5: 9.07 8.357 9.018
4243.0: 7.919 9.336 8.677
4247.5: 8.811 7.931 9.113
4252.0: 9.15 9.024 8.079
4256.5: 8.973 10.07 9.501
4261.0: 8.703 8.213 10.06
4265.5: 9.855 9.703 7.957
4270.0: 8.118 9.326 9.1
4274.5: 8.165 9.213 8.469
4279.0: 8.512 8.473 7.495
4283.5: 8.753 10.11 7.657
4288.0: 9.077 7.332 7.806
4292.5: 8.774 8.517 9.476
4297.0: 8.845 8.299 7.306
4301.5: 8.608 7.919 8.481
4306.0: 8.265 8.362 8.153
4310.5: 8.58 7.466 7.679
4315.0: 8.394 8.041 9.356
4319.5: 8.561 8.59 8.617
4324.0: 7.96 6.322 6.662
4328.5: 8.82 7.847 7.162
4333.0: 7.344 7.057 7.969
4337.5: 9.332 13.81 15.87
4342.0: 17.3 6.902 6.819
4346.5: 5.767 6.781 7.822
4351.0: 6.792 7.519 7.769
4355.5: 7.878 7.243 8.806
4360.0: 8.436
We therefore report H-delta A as 3.0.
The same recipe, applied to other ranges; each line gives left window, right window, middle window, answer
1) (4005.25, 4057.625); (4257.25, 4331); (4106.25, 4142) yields 1.8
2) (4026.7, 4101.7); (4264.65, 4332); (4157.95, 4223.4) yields -0.8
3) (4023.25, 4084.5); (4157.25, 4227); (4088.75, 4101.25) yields 2.2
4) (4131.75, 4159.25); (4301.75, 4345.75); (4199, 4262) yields 1.5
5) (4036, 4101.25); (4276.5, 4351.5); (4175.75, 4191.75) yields 0.1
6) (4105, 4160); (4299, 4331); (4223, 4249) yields -0.3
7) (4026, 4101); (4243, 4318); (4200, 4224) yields -0.6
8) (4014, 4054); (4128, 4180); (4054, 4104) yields 1.4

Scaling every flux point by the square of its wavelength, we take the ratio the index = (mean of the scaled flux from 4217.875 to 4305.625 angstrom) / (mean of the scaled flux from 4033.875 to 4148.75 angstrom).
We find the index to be 1.1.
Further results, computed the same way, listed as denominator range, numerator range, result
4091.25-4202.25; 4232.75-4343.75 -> 1.08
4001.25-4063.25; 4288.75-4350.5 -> 1.06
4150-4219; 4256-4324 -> 1.03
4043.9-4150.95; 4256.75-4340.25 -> 1.07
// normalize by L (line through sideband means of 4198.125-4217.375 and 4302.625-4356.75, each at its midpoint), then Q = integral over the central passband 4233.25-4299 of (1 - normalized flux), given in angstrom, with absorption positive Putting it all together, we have -0.3 angstrom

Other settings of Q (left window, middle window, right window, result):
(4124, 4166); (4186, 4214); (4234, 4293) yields 0.8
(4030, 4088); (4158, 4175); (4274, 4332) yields 0.0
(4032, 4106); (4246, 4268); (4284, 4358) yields -1.2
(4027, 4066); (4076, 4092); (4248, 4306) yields 0.8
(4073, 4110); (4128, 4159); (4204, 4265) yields -1.3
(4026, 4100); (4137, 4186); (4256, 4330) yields -1.2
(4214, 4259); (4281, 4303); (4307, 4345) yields 0.9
